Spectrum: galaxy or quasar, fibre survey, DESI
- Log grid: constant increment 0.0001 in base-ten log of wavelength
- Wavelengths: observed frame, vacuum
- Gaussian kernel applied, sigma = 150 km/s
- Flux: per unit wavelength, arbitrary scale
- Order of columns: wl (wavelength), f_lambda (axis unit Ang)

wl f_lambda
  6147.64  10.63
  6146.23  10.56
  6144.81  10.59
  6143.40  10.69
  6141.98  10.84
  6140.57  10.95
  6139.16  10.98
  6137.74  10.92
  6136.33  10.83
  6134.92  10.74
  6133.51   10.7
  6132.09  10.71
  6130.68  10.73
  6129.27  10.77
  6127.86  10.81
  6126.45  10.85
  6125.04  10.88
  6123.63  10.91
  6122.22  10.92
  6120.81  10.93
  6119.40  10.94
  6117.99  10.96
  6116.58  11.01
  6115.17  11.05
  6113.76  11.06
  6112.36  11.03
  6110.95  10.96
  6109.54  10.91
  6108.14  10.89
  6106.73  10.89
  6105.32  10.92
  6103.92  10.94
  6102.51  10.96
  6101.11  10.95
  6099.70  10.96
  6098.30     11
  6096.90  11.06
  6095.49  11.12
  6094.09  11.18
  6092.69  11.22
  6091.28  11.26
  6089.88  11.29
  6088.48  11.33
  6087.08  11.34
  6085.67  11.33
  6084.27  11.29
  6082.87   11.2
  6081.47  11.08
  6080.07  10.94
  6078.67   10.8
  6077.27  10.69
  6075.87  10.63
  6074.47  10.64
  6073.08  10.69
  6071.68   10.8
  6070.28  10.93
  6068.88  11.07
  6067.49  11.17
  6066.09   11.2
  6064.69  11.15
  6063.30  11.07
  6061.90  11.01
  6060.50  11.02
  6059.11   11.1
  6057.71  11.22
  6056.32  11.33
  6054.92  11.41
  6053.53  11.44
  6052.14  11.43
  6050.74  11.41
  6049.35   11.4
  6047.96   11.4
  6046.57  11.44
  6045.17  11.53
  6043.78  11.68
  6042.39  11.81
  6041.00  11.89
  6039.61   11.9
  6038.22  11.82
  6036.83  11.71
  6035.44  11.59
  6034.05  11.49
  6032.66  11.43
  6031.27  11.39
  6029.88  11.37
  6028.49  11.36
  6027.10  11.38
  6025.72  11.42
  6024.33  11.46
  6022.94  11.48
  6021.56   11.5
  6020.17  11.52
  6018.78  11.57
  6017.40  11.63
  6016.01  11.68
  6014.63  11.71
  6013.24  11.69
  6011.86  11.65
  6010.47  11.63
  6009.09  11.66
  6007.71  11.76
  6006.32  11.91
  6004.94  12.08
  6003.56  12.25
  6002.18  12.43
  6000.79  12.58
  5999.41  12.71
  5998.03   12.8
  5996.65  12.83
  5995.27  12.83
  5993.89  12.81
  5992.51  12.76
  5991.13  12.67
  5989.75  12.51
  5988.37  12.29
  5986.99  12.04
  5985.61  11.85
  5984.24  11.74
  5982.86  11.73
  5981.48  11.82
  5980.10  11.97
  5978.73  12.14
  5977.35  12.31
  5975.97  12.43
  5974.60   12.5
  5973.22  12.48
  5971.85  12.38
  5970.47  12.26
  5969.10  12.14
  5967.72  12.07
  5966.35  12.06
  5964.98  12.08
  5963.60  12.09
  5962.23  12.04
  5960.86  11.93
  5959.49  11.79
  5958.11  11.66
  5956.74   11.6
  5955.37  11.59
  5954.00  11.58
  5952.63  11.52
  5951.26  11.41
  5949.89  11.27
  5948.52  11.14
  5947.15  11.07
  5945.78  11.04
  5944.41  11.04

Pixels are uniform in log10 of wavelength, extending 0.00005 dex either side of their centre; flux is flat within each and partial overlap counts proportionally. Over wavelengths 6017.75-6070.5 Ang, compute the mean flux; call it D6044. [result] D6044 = 11.4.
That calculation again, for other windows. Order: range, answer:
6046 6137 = 11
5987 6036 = 11.9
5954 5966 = 11.8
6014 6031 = 11.5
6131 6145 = 10.8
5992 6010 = 12.4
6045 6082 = 11.1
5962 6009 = 12.3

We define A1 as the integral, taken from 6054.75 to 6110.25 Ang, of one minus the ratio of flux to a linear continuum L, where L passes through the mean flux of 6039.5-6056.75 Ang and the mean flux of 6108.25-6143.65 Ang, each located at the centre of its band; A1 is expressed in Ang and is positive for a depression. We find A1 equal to 1.0 Ang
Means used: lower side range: 11.5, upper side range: 10.9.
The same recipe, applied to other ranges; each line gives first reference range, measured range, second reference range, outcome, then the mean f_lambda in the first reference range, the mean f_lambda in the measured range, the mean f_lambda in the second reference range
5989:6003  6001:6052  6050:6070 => 1.4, 12.7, 11.6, 11.2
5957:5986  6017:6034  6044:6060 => 0.2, 12.1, 11.5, 11.4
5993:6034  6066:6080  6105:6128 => 0.6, 11.9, 10.9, 10.9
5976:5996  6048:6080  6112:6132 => 1.1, 12.3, 11.1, 10.9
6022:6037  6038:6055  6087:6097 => -0.3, 11.5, 11.6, 11.2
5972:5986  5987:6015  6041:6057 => -0.8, 12.1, 12.3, 11.5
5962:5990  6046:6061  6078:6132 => 0.2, 12.1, 11.3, 11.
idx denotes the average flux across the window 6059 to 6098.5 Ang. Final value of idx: 11.1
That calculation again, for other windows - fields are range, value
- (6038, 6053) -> 11.6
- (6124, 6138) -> 10.8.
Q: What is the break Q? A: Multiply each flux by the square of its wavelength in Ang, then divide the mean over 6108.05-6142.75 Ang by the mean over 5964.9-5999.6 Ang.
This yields 0.9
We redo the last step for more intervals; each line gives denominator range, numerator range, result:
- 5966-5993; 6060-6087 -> 0.93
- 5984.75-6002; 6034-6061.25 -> 0.93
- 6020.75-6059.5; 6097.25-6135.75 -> 0.97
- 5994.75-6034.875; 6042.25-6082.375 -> 0.96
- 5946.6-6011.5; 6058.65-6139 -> 0.95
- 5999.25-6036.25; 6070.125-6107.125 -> 0.96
